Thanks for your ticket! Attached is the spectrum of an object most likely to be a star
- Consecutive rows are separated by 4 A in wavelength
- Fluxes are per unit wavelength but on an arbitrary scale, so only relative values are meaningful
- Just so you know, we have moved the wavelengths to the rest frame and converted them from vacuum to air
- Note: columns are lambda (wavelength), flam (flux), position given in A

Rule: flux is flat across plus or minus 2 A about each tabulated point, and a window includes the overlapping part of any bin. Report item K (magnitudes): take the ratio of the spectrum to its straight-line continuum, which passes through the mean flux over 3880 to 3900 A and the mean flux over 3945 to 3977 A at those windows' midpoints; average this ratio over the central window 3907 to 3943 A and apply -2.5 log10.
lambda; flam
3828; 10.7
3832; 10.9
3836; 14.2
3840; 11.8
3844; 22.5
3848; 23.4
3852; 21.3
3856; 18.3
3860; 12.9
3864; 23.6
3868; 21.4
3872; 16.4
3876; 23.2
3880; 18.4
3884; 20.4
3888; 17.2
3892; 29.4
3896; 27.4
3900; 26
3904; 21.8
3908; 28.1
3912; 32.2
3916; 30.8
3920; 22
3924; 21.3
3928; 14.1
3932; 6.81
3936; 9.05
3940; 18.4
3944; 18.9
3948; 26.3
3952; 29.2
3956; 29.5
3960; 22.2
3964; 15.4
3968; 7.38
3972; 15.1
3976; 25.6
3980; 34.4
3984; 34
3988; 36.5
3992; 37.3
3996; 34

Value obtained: 0.12 mag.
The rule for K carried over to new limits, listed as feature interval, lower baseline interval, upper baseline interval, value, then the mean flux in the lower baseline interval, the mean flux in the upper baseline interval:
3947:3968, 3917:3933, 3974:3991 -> 0.130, 17.6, 32.9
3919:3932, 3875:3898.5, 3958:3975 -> 0.141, 22.7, 15.6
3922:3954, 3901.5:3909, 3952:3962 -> 0.394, 24.6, 26.5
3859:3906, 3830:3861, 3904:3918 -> 0.104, 17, 29.1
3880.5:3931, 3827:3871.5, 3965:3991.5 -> -0.129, 17.5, 25.8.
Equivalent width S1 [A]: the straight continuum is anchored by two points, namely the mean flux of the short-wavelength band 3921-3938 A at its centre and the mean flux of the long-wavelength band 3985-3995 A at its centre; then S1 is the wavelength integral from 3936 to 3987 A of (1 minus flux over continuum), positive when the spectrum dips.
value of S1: 4.5 A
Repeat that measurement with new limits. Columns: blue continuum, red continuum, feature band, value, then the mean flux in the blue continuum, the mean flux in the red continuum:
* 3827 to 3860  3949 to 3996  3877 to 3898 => -2.7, 16.6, 26.4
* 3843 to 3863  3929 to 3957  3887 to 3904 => -4.9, 19.7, 19.2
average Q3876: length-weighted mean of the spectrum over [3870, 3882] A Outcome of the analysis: 19.3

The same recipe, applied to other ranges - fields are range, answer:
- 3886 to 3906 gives 24.4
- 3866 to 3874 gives 18.9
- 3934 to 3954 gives 20.4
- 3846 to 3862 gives 19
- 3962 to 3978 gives 15.9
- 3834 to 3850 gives 18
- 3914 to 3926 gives 24.7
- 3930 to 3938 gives 7.93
